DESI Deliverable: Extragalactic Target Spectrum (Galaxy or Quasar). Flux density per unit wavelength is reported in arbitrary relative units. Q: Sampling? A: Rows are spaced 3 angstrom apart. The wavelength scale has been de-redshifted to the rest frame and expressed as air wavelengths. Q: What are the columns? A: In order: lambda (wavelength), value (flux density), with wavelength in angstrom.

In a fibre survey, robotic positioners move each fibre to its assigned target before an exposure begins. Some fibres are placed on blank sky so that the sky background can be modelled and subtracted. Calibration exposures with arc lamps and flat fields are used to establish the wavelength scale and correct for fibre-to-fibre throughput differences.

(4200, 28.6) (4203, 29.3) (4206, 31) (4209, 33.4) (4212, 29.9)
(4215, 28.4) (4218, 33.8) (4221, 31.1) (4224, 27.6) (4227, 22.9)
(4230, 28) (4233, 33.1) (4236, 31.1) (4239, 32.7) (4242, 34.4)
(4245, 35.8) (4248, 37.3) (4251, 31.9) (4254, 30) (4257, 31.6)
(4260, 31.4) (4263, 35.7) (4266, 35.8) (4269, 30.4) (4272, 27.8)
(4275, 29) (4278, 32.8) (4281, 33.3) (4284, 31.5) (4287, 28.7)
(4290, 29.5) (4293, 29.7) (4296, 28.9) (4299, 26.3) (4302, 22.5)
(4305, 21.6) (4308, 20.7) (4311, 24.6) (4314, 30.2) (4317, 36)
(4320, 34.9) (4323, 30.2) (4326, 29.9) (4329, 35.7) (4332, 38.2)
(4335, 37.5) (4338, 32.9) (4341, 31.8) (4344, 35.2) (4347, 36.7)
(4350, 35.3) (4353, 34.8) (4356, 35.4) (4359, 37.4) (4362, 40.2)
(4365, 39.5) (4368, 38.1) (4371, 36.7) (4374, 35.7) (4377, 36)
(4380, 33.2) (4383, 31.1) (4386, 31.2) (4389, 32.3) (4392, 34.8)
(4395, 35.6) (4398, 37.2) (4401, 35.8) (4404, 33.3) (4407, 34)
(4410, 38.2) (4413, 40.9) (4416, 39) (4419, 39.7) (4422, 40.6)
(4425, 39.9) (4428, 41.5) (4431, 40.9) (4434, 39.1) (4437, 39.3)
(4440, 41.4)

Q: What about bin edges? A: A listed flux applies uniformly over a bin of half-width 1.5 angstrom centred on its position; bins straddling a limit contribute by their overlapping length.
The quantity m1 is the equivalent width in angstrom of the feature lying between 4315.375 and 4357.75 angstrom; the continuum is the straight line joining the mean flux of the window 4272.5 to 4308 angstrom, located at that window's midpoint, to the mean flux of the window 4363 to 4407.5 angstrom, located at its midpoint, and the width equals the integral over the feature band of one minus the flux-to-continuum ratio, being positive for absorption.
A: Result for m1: -4.2 angstrom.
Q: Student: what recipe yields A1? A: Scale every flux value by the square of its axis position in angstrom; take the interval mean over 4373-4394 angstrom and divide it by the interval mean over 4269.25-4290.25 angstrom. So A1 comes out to 1.2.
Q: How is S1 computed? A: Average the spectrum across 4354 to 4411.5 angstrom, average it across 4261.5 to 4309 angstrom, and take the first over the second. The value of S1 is 1.22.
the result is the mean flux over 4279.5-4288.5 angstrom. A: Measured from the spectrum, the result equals 31.2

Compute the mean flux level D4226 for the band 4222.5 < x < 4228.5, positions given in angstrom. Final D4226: 25.2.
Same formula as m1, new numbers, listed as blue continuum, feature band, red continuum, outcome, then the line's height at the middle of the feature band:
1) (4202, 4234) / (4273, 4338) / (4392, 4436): 6.7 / 33.5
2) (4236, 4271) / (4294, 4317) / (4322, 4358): 5.6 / 34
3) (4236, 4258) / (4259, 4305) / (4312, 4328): 3.9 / 32.7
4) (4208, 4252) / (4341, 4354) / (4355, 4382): 0.3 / 36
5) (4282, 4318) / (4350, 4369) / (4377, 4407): -3.4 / 31.7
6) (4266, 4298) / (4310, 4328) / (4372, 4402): 0.3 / 31.8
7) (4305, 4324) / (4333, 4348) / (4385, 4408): -2.1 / 30.6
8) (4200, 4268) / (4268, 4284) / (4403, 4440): 1.2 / 33.2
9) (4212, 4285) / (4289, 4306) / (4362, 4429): 3.4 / 33.2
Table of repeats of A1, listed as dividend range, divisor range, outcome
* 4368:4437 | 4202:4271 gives 1.26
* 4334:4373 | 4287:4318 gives 1.38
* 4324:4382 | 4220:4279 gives 1.19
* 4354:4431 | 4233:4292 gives 1.22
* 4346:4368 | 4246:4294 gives 1.22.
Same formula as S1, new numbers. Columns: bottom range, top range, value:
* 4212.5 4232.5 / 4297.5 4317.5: 0.88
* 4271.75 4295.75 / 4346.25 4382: 1.20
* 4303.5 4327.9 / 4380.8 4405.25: 1.18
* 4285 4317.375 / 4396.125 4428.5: 1.41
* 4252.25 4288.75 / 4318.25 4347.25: 1.09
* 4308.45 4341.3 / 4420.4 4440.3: 1.24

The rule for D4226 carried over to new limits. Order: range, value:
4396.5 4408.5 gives 35.1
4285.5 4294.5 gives 29.3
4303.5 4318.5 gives 26.6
